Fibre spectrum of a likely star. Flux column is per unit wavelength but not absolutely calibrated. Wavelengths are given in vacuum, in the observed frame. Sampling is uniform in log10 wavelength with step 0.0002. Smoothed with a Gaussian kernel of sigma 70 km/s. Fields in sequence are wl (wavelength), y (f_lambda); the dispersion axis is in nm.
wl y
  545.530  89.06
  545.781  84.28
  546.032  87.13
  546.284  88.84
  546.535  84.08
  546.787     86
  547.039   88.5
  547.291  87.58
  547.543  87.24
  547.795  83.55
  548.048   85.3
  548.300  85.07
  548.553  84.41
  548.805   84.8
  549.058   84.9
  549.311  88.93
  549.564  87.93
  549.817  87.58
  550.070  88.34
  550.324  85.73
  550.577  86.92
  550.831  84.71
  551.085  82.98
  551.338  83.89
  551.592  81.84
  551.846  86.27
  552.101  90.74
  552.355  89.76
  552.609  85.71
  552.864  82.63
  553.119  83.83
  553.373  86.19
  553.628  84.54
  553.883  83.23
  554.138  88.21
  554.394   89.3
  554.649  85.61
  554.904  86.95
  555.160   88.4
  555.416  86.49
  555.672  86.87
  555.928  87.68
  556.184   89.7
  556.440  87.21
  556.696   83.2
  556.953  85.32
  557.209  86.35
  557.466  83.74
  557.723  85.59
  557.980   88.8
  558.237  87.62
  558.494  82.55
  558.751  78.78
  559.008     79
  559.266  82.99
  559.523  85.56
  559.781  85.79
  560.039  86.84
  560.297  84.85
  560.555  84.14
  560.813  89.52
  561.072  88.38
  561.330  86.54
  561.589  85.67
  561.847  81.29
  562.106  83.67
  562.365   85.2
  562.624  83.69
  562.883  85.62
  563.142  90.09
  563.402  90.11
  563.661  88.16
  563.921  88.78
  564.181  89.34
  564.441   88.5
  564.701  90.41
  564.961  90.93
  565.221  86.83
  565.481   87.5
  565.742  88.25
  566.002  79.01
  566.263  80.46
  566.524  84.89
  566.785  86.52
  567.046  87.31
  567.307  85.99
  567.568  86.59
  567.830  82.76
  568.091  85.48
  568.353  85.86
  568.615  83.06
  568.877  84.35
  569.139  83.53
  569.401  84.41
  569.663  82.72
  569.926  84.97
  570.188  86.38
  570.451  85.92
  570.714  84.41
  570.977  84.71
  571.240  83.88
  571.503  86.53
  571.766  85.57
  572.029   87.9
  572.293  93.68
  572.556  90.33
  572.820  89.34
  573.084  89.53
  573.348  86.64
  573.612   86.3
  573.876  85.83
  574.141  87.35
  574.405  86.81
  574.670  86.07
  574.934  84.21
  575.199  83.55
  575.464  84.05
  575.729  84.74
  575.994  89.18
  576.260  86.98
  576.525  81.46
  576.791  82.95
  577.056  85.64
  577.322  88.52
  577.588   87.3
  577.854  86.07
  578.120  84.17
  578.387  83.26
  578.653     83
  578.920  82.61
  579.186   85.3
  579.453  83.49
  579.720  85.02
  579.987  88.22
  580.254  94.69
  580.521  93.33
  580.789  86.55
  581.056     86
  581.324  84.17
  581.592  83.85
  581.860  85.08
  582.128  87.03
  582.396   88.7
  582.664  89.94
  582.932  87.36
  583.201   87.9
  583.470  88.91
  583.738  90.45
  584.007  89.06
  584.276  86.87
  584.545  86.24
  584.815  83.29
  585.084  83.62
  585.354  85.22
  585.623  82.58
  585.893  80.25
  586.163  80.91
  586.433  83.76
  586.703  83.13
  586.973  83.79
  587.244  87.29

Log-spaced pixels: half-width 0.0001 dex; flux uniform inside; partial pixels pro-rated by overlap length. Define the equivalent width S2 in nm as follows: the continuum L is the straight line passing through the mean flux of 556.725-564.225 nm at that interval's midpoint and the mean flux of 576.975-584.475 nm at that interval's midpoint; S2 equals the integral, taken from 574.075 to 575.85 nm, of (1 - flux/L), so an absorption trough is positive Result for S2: 0.03 nm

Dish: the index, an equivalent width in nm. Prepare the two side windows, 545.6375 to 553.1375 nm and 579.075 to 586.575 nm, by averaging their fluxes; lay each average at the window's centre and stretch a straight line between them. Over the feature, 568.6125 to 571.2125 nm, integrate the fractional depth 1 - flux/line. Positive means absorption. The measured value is 0.05 nm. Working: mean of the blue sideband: 86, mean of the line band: 84.5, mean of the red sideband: 86.3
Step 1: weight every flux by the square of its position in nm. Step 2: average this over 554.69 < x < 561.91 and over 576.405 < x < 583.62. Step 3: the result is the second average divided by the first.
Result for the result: 1.1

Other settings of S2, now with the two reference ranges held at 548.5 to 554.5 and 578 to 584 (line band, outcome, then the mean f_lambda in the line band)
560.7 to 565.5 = -0.06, 87.4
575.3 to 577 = 0.04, 84.9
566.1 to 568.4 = 0.04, 85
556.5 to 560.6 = 0.08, 84.5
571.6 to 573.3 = -0.05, 89.2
